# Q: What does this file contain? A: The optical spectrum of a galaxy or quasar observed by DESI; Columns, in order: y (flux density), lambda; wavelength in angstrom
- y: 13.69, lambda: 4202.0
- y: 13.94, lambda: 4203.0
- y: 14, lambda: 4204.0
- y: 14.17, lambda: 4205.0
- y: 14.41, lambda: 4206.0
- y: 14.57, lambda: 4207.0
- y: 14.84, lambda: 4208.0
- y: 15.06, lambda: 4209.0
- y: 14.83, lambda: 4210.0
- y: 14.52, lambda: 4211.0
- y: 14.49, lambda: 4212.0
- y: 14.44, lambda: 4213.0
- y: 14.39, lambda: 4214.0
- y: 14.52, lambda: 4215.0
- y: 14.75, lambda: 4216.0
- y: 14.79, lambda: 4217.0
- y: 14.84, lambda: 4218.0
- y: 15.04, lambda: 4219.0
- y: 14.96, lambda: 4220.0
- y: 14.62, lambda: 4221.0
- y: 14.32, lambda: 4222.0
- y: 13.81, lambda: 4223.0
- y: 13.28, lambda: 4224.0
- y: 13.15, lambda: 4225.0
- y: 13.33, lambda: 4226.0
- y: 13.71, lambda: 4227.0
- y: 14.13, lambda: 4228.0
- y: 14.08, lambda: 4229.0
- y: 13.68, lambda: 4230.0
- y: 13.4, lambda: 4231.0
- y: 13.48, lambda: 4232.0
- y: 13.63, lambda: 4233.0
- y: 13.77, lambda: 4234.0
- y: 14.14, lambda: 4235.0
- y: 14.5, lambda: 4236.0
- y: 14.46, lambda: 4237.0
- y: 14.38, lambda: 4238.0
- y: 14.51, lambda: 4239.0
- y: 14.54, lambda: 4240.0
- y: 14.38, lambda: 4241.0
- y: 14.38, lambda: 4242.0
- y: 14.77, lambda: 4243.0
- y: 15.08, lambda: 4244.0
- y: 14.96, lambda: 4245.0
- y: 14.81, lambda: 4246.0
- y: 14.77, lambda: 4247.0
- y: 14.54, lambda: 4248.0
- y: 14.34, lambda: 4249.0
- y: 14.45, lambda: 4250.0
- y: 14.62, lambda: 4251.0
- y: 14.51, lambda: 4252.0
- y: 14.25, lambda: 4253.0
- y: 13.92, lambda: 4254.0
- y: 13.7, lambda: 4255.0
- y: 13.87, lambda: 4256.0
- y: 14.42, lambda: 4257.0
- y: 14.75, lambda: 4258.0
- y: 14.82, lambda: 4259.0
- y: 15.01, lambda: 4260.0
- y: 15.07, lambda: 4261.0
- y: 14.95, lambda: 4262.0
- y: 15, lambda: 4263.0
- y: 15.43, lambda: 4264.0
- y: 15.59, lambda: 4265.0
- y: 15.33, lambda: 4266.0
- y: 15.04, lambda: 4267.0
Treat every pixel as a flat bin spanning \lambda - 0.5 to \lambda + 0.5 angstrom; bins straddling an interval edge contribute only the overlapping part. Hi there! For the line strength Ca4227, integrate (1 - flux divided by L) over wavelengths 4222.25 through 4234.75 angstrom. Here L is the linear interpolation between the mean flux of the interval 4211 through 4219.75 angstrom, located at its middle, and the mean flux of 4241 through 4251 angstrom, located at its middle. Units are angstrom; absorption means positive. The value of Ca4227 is 0.86 angstrom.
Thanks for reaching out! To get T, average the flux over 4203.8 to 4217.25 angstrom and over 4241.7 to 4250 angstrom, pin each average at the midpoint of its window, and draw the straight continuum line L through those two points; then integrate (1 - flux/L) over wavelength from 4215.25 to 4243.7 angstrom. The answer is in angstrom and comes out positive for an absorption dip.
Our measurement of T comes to 0.88 angstrom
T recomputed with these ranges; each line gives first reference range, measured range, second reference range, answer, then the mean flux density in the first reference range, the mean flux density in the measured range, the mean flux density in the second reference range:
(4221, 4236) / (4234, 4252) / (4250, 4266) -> -0.42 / 13.8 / 14.5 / 14.7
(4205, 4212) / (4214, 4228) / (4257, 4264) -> 0.45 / 14.7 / 14.2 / 14.9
